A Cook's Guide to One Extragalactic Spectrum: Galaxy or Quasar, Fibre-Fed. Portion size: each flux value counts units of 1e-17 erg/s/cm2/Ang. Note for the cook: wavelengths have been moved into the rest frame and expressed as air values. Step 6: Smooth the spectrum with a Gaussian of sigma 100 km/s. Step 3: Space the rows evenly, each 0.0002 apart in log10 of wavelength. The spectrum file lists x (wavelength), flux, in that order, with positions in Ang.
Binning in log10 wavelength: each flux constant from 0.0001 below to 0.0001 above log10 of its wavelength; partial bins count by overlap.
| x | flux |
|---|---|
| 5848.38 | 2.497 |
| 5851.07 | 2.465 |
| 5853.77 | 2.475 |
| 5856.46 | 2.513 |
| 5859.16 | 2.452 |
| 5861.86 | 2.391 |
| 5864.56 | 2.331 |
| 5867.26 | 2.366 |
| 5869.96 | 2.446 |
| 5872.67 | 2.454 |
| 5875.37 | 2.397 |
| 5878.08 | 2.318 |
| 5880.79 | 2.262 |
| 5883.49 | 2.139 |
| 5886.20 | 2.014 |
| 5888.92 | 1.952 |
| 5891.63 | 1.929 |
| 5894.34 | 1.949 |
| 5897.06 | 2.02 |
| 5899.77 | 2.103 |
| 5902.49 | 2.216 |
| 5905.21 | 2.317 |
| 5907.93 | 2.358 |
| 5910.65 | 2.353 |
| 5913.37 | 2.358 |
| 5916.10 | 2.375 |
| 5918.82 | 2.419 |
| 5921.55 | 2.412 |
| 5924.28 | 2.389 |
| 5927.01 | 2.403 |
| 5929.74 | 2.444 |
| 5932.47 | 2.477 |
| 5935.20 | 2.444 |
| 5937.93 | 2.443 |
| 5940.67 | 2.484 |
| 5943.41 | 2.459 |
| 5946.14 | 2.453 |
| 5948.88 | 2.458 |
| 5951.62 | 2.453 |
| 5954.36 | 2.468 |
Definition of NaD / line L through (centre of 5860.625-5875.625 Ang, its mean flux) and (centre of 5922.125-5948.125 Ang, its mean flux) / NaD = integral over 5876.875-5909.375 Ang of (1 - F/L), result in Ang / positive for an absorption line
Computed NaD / 3.8 Ang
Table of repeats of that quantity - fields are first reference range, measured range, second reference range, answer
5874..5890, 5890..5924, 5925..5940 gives 1.1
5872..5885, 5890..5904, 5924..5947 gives 1.8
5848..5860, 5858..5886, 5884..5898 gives -1.3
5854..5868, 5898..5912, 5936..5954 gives 1.0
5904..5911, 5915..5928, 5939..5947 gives -0.1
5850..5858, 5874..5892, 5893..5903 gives 0.4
